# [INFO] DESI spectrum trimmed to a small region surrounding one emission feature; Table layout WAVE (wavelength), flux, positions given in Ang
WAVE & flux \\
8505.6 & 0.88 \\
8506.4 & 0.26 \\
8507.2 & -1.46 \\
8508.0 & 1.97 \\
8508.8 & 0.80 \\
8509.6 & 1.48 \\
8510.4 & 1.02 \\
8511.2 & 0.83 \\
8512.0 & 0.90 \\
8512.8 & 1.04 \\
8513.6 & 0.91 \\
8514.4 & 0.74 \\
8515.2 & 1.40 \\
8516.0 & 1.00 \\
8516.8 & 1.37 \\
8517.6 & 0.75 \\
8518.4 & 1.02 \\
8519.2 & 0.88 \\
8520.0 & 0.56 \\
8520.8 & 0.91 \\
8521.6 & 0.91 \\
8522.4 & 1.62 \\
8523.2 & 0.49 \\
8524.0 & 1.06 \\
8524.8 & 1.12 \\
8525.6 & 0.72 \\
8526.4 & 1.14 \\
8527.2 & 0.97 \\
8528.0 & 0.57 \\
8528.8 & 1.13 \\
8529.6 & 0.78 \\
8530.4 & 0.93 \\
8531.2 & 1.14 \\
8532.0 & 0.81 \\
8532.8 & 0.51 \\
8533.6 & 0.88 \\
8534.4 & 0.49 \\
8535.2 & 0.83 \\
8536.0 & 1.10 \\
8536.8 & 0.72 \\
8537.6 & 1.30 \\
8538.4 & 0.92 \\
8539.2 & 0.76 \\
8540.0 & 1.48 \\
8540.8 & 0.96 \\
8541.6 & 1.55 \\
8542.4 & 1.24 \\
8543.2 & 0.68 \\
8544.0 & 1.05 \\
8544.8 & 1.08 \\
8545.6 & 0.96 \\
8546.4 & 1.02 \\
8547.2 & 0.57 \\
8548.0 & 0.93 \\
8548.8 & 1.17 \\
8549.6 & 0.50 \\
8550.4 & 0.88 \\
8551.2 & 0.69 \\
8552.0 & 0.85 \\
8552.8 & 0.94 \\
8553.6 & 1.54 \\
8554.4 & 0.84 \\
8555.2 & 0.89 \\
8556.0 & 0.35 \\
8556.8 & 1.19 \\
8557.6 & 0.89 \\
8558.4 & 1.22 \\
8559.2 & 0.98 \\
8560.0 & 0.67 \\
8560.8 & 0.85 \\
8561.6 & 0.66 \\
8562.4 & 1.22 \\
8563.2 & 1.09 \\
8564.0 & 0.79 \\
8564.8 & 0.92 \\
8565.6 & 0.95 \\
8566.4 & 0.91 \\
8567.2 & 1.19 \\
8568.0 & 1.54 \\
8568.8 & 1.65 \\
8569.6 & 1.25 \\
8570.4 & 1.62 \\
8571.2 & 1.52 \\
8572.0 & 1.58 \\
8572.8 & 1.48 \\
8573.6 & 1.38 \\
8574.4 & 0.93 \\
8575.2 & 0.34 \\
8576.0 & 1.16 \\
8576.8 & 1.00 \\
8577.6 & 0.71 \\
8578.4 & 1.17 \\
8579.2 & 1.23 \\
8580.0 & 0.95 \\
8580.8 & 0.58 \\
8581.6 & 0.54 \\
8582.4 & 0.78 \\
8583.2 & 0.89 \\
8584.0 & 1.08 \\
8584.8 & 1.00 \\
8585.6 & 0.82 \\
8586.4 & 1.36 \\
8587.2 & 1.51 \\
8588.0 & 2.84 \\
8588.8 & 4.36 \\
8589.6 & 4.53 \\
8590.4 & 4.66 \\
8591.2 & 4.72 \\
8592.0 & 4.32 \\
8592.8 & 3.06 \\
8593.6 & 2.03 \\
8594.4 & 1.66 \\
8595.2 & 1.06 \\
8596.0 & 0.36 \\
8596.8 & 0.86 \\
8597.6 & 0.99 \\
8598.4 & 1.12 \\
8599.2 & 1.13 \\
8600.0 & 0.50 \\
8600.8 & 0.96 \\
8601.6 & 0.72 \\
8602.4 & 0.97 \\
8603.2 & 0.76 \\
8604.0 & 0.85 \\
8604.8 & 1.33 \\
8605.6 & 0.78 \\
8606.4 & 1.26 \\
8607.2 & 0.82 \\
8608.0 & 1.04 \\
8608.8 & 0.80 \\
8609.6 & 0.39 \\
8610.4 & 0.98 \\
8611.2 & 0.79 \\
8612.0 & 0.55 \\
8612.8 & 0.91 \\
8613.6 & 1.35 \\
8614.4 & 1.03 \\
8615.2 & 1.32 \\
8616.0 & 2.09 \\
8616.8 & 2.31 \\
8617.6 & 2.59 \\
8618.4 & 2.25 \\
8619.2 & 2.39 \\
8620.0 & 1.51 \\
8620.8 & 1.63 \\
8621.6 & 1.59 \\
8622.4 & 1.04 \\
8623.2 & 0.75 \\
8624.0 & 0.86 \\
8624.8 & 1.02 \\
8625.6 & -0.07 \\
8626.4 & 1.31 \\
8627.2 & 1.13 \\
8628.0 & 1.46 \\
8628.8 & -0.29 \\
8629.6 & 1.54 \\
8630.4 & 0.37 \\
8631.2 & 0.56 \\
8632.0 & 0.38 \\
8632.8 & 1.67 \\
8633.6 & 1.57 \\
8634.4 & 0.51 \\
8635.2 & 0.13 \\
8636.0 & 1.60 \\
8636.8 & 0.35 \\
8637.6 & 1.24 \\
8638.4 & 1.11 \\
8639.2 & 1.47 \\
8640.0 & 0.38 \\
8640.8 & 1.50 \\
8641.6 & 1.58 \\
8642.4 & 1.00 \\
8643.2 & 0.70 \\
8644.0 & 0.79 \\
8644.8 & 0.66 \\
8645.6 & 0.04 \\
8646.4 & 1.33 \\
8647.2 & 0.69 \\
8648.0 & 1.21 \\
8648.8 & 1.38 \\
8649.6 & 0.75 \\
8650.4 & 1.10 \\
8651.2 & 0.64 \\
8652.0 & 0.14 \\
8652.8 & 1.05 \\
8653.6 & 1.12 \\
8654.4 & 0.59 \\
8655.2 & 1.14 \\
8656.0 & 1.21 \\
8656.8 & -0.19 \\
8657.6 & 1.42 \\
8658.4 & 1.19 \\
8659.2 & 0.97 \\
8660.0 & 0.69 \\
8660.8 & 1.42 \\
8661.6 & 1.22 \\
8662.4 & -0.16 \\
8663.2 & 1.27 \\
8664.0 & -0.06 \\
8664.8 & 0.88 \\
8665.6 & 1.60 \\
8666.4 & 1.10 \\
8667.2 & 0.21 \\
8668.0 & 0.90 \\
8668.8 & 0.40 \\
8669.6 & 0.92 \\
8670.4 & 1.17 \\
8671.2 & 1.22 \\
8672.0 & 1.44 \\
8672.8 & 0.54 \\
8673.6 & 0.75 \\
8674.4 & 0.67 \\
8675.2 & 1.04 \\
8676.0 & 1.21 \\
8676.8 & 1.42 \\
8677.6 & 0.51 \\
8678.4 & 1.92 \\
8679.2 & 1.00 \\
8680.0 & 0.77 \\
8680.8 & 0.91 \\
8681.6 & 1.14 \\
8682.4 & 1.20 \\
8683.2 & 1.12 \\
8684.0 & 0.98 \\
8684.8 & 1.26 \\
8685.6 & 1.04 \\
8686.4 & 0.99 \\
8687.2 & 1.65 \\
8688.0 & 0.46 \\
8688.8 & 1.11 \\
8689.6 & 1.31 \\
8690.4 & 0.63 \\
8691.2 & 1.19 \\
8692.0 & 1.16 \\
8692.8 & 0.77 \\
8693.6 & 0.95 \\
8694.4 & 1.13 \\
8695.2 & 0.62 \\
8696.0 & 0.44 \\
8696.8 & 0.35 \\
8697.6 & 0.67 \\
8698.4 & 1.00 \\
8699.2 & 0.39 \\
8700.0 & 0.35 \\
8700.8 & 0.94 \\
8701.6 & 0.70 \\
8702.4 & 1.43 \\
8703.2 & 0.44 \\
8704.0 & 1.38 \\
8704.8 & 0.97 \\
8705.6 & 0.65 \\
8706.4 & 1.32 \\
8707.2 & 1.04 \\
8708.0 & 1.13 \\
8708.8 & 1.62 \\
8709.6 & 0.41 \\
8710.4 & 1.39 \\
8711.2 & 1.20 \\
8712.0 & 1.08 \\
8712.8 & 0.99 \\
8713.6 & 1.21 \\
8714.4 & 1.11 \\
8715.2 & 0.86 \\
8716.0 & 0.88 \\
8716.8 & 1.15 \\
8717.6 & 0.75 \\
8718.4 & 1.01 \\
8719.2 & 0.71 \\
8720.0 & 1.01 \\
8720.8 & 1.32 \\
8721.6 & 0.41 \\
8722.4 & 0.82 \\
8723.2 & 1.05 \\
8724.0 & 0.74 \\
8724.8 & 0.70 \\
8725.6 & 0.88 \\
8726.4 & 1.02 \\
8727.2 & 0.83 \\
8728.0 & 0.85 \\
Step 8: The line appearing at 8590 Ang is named H-alpha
